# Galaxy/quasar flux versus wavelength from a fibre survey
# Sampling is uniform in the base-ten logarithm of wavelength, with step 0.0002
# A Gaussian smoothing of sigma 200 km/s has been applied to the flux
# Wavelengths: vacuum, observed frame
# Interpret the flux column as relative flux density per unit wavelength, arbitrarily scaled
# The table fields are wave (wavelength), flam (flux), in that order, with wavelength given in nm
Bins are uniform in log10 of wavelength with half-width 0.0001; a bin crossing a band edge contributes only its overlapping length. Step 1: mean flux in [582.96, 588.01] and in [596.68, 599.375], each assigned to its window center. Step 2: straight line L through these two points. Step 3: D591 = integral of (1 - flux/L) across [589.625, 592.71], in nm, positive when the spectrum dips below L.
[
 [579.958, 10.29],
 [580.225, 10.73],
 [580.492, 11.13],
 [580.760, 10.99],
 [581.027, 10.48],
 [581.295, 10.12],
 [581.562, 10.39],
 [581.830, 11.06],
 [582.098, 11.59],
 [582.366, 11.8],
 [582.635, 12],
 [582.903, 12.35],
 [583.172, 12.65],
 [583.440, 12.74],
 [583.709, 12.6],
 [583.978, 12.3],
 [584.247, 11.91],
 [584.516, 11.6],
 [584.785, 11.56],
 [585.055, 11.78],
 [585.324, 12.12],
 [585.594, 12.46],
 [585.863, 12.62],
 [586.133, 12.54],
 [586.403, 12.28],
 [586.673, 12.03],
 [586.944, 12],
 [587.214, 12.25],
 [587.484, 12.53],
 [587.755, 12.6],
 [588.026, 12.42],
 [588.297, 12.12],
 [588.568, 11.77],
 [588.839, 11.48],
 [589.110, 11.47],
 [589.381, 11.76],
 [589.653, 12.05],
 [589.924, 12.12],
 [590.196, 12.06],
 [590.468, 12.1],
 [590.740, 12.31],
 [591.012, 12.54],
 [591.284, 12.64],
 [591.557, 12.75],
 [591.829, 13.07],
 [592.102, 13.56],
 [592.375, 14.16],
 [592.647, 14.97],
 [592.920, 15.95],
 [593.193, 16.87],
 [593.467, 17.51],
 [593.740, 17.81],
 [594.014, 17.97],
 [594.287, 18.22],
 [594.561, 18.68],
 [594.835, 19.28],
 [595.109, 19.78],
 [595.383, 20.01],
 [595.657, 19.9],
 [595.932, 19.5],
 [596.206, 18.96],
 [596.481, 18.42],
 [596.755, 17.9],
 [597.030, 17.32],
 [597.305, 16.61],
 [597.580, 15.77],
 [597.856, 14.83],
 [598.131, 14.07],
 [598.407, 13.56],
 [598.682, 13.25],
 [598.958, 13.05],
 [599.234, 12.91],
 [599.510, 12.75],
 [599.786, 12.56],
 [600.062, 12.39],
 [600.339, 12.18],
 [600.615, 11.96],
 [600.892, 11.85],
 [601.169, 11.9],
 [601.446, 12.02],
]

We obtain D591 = 0.14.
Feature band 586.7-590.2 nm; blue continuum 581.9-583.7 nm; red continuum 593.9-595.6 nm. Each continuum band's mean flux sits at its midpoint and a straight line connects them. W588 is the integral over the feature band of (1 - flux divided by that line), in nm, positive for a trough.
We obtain 0.762 nm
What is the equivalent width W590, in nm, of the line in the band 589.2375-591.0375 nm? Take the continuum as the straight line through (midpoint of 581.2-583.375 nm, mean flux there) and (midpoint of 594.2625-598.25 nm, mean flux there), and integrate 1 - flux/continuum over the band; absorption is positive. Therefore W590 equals 0.36 nm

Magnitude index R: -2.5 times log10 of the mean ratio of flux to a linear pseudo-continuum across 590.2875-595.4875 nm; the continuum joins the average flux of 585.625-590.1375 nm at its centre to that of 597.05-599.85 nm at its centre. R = -0.20 mag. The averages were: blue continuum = 12.1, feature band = 15.7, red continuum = 14.1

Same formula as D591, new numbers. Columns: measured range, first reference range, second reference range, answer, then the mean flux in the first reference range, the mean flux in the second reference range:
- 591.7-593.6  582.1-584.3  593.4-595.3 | 0.26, 12.3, 18.5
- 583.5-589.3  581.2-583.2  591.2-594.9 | 0.46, 11.5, 15.9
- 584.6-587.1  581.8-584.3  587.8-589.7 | -0.03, 12.1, 11.9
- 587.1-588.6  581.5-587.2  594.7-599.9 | 0.10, 12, 16.3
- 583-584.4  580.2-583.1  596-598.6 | -0.07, 11.2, 16.4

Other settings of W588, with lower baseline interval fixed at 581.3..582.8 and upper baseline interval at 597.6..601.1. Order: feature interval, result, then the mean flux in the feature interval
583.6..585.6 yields -0.08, 12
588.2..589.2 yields 0.02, 11.7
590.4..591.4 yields -0.02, 12.4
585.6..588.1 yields -0.13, 12.4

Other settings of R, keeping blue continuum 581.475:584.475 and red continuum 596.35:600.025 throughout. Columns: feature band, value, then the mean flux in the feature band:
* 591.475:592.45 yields 0.02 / 13.4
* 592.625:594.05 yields -0.21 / 16.9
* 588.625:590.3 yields 0.12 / 11.8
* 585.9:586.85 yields 0.03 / 12.3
